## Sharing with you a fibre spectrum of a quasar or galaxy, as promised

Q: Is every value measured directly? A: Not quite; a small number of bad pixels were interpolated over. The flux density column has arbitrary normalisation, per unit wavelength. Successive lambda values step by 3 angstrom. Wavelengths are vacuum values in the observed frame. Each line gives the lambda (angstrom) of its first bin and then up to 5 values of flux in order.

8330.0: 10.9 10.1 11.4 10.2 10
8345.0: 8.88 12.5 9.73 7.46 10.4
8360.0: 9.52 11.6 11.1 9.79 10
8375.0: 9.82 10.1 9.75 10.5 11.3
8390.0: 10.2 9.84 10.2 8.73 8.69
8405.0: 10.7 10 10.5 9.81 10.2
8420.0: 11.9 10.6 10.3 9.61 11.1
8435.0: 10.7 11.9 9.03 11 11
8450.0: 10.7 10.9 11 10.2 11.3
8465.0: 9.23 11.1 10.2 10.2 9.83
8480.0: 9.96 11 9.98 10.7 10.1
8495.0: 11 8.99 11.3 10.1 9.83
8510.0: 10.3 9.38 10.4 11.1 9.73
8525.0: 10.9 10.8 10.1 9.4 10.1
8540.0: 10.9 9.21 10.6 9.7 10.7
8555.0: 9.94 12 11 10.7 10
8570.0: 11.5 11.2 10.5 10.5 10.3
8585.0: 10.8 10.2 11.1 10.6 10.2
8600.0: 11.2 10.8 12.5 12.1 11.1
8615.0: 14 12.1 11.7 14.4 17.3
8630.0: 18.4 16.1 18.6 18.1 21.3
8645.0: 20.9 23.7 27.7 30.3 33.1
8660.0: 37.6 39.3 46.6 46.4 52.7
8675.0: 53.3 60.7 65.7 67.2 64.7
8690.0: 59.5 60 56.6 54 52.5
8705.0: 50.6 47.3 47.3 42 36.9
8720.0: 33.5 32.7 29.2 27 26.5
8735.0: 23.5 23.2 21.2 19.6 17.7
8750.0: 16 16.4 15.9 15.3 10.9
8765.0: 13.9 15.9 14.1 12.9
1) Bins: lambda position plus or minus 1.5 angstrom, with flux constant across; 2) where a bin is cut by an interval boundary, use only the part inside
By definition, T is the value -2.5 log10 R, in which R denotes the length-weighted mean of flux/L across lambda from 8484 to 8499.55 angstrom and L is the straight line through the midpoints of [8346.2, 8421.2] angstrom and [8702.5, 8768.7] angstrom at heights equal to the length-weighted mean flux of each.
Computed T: 0.44 mag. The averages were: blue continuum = 10.2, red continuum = 27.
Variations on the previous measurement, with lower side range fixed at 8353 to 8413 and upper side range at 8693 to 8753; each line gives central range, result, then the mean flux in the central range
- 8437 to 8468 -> 0.38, 10.6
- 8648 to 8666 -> -0.13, 33.9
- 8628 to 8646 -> 0.45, 18.8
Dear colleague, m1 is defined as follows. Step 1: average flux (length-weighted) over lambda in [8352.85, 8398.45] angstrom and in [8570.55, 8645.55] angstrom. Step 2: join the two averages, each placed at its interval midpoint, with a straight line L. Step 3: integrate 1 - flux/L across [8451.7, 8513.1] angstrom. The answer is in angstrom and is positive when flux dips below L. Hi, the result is 6.6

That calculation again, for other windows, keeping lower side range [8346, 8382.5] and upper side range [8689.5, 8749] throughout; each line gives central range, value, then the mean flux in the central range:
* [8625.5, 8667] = 7.79 angstrom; 26.1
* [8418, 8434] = 4.50 angstrom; 10.7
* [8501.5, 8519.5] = 9.42 angstrom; 10.2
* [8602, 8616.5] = 8.43 angstrom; 12.1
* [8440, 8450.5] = 3.79 angstrom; 10.5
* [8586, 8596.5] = 6.47 angstrom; 10.6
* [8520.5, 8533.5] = 7.09 angstrom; 10.3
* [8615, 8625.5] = 5.96 angstrom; 12.9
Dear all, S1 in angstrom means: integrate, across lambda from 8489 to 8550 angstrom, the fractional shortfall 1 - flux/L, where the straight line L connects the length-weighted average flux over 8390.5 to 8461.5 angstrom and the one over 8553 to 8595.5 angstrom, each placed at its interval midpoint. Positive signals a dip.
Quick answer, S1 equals 2.3 angstrom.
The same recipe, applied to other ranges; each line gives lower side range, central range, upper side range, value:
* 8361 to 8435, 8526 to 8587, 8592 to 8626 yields 5.5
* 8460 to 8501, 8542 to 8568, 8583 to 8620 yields 1.2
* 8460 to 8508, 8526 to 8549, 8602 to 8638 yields 3.3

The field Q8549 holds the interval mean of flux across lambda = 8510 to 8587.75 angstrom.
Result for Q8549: 10.5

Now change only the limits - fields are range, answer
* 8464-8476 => 10.2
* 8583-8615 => 11.2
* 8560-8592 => 10.7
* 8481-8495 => 10.5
